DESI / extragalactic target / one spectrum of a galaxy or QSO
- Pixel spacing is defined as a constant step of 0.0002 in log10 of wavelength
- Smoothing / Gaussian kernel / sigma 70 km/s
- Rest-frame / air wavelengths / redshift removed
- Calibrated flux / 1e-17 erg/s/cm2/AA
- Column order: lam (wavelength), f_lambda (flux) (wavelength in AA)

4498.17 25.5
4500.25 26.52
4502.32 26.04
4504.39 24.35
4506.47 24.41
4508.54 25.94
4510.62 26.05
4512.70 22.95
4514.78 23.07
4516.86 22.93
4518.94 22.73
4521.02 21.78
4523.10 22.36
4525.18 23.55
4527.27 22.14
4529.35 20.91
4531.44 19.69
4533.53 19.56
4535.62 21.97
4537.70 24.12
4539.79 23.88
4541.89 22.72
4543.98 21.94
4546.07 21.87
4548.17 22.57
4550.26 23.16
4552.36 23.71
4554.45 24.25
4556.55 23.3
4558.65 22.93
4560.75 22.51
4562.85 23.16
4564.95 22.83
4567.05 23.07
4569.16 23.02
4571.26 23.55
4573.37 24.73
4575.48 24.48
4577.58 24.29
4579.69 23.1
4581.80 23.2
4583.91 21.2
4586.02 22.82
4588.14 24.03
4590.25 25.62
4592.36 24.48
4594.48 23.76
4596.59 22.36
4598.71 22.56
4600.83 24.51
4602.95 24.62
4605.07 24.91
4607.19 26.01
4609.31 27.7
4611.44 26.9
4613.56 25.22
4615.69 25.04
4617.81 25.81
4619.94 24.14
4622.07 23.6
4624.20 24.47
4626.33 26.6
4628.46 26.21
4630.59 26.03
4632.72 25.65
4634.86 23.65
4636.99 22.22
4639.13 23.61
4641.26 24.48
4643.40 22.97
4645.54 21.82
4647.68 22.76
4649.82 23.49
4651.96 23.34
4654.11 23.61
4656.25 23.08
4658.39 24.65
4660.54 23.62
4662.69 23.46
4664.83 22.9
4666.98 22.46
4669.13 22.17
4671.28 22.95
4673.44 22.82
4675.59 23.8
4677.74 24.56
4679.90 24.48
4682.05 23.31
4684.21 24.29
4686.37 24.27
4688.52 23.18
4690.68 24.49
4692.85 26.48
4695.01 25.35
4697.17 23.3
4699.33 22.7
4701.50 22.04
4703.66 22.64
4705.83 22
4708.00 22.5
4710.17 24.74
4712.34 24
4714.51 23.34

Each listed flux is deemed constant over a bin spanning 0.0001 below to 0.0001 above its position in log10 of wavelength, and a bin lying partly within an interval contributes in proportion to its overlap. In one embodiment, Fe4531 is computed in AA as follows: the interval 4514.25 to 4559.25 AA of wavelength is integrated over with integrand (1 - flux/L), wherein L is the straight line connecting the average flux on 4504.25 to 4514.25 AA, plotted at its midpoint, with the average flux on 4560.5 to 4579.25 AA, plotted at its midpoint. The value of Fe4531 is 3.1 AA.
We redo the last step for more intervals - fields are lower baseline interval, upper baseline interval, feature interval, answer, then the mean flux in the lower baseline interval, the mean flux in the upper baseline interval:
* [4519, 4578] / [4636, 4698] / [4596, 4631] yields -2.9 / 22.8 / 23.6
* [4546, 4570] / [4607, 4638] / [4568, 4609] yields 0.3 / 23.1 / 25.3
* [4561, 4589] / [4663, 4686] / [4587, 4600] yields -0.3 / 23.3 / 23.4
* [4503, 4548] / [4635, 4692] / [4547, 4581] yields -0.6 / 22.8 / 23.4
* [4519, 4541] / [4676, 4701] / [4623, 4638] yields -1.0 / 22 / 24.2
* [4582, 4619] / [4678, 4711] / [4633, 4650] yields 0.7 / 24.5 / 23.7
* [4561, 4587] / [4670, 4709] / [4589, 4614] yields -1.6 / 23.3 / 23.6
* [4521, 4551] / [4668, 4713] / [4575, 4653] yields -4.7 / 22.2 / 23.6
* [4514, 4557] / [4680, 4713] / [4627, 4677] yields -0.5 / 22.5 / 23.7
